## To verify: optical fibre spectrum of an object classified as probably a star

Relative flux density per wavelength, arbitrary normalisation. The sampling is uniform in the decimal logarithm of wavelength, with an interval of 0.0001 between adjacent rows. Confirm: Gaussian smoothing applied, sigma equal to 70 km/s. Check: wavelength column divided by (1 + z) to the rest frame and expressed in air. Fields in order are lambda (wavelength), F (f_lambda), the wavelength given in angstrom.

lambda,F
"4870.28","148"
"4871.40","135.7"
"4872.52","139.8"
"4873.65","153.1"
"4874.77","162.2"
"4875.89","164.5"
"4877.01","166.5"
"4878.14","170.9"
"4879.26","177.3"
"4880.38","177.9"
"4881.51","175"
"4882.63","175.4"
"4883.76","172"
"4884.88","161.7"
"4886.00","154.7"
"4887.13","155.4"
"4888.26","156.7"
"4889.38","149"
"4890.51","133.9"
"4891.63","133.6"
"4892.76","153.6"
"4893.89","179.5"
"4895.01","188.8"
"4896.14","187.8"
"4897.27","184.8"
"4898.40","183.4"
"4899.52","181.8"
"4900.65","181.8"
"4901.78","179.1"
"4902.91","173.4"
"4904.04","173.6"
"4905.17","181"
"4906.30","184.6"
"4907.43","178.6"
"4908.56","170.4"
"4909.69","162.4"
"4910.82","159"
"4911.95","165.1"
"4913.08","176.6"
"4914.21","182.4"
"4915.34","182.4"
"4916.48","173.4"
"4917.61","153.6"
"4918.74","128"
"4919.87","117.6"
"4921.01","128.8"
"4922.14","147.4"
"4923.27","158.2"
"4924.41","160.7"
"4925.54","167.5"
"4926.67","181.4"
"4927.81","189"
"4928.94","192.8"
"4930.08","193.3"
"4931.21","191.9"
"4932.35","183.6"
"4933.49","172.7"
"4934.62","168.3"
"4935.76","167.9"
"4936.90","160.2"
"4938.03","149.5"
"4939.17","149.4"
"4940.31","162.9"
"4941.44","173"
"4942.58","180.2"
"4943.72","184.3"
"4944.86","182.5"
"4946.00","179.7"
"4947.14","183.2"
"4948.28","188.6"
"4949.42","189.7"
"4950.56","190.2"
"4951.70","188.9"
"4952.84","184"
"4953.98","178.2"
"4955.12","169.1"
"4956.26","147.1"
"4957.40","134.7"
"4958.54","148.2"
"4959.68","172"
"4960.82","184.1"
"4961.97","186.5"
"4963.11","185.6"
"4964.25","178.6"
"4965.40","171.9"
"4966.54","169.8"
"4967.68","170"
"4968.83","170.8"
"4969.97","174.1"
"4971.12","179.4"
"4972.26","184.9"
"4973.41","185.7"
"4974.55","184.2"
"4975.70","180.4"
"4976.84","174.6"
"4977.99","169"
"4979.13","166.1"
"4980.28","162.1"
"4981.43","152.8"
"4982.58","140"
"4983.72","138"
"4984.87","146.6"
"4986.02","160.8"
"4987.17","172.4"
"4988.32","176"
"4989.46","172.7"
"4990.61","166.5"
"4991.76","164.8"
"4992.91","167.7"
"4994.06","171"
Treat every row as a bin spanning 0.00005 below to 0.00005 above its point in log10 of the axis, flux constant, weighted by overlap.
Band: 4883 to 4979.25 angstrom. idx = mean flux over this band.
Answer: 171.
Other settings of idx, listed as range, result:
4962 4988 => 169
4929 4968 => 174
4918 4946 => 167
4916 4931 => 162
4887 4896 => 158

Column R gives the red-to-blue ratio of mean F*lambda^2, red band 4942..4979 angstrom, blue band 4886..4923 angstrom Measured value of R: 1.1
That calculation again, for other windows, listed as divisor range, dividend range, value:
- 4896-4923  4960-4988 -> 1.04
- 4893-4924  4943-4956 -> 1.10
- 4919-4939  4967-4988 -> 1.03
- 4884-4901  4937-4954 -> 1.09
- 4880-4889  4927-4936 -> 1.13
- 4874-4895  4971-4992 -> 1.07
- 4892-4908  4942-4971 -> 1.01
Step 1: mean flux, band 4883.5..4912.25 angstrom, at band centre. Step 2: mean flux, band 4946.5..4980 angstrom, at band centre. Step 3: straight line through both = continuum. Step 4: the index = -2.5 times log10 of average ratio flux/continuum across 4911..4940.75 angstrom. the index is 0.04 mag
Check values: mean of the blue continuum 169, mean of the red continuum 175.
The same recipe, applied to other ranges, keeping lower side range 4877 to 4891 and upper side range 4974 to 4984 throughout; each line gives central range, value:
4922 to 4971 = -0.07 mag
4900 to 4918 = -0.07 mag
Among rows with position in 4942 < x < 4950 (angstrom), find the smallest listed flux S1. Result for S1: 179.7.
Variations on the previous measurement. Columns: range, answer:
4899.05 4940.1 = 117.6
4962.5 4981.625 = 152.8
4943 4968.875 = 134.7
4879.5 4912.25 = 133.6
